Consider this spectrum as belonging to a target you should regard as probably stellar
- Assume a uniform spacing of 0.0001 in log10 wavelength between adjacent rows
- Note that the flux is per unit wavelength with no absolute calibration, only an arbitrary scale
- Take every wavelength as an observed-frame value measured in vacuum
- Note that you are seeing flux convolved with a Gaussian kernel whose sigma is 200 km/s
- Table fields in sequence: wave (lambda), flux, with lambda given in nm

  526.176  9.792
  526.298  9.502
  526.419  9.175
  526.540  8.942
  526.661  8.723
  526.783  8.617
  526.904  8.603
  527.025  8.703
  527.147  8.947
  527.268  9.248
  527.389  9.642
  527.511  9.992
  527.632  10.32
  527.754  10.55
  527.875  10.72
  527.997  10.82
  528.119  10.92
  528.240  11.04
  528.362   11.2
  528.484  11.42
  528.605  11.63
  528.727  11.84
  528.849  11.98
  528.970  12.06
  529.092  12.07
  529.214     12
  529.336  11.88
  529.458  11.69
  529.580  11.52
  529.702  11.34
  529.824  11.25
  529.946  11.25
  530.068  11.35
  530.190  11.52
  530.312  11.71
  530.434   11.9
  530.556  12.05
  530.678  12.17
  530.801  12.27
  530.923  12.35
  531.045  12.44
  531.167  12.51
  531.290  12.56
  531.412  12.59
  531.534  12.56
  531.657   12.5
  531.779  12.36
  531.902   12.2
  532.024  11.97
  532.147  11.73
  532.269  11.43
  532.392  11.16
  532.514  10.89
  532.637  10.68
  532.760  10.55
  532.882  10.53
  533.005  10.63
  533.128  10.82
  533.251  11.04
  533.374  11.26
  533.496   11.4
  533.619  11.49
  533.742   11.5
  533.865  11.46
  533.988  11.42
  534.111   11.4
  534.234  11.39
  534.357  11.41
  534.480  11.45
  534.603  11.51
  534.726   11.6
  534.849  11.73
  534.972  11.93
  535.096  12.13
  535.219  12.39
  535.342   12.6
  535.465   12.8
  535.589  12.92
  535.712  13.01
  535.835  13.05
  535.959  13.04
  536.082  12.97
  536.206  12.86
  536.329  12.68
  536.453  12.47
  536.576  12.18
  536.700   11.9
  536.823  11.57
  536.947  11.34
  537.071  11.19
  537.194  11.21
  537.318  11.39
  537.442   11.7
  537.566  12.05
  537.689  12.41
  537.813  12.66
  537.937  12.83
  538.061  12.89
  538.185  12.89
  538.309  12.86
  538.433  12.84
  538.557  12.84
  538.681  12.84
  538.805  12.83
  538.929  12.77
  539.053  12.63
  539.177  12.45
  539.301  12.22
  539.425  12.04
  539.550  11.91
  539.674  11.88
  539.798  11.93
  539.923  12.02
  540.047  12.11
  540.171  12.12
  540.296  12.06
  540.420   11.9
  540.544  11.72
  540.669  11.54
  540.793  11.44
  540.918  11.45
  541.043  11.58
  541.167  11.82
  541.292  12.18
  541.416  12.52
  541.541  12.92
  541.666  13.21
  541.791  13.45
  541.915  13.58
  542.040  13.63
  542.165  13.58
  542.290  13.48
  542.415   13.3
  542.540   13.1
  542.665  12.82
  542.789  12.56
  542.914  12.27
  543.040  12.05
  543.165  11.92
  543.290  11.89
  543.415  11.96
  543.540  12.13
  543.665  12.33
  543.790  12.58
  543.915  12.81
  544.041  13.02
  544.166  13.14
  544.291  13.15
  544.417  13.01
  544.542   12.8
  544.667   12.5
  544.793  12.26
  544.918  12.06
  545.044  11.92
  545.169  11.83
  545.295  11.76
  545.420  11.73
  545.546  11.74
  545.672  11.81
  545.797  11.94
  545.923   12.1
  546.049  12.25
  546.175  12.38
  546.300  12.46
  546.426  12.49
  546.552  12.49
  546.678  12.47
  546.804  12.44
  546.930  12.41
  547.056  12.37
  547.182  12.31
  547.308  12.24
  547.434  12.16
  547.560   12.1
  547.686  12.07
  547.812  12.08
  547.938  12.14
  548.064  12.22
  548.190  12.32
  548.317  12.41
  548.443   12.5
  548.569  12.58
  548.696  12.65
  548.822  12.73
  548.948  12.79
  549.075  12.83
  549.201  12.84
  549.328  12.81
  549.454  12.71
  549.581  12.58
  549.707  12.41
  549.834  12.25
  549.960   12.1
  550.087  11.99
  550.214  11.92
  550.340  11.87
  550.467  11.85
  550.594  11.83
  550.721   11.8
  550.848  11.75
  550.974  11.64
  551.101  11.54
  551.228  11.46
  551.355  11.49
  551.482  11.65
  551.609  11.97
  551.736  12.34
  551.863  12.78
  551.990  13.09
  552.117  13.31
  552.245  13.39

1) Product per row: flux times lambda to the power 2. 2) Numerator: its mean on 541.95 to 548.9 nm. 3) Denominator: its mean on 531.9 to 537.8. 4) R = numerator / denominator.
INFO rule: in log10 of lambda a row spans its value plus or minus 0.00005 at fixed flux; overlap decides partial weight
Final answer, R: 1.10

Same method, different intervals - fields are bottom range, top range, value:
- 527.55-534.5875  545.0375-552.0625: 1.13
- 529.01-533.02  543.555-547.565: 1.11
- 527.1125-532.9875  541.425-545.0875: 1.17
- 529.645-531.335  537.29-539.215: 1.09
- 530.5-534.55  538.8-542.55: 1.10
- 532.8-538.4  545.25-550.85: 1.07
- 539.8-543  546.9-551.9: 1.01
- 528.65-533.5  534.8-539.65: 1.08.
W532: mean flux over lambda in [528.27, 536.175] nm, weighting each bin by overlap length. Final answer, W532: 11.8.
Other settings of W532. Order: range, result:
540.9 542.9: 12.8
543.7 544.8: 12.8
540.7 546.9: 12.4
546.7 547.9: 12.3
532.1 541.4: 11.9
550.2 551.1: 11.8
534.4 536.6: 12.4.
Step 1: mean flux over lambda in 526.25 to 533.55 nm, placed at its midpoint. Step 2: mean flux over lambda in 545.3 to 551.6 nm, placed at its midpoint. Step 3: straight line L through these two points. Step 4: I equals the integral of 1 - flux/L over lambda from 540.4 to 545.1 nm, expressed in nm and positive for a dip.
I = -0.261 nm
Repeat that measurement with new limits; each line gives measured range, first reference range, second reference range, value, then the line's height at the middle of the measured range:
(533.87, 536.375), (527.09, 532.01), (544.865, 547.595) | -0.10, 11.7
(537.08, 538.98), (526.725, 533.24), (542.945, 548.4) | -0.10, 11.8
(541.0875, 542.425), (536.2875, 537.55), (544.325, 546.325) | -0.12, 12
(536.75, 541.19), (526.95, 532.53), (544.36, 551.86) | -0.11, 11.8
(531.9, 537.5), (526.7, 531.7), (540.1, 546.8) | -0.02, 11.7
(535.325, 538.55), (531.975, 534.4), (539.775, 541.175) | -0.25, 11.5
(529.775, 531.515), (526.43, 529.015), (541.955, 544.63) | -0.21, 10.7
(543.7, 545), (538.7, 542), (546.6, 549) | -0.04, 12.3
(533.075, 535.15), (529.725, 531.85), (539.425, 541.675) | 0.10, 12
